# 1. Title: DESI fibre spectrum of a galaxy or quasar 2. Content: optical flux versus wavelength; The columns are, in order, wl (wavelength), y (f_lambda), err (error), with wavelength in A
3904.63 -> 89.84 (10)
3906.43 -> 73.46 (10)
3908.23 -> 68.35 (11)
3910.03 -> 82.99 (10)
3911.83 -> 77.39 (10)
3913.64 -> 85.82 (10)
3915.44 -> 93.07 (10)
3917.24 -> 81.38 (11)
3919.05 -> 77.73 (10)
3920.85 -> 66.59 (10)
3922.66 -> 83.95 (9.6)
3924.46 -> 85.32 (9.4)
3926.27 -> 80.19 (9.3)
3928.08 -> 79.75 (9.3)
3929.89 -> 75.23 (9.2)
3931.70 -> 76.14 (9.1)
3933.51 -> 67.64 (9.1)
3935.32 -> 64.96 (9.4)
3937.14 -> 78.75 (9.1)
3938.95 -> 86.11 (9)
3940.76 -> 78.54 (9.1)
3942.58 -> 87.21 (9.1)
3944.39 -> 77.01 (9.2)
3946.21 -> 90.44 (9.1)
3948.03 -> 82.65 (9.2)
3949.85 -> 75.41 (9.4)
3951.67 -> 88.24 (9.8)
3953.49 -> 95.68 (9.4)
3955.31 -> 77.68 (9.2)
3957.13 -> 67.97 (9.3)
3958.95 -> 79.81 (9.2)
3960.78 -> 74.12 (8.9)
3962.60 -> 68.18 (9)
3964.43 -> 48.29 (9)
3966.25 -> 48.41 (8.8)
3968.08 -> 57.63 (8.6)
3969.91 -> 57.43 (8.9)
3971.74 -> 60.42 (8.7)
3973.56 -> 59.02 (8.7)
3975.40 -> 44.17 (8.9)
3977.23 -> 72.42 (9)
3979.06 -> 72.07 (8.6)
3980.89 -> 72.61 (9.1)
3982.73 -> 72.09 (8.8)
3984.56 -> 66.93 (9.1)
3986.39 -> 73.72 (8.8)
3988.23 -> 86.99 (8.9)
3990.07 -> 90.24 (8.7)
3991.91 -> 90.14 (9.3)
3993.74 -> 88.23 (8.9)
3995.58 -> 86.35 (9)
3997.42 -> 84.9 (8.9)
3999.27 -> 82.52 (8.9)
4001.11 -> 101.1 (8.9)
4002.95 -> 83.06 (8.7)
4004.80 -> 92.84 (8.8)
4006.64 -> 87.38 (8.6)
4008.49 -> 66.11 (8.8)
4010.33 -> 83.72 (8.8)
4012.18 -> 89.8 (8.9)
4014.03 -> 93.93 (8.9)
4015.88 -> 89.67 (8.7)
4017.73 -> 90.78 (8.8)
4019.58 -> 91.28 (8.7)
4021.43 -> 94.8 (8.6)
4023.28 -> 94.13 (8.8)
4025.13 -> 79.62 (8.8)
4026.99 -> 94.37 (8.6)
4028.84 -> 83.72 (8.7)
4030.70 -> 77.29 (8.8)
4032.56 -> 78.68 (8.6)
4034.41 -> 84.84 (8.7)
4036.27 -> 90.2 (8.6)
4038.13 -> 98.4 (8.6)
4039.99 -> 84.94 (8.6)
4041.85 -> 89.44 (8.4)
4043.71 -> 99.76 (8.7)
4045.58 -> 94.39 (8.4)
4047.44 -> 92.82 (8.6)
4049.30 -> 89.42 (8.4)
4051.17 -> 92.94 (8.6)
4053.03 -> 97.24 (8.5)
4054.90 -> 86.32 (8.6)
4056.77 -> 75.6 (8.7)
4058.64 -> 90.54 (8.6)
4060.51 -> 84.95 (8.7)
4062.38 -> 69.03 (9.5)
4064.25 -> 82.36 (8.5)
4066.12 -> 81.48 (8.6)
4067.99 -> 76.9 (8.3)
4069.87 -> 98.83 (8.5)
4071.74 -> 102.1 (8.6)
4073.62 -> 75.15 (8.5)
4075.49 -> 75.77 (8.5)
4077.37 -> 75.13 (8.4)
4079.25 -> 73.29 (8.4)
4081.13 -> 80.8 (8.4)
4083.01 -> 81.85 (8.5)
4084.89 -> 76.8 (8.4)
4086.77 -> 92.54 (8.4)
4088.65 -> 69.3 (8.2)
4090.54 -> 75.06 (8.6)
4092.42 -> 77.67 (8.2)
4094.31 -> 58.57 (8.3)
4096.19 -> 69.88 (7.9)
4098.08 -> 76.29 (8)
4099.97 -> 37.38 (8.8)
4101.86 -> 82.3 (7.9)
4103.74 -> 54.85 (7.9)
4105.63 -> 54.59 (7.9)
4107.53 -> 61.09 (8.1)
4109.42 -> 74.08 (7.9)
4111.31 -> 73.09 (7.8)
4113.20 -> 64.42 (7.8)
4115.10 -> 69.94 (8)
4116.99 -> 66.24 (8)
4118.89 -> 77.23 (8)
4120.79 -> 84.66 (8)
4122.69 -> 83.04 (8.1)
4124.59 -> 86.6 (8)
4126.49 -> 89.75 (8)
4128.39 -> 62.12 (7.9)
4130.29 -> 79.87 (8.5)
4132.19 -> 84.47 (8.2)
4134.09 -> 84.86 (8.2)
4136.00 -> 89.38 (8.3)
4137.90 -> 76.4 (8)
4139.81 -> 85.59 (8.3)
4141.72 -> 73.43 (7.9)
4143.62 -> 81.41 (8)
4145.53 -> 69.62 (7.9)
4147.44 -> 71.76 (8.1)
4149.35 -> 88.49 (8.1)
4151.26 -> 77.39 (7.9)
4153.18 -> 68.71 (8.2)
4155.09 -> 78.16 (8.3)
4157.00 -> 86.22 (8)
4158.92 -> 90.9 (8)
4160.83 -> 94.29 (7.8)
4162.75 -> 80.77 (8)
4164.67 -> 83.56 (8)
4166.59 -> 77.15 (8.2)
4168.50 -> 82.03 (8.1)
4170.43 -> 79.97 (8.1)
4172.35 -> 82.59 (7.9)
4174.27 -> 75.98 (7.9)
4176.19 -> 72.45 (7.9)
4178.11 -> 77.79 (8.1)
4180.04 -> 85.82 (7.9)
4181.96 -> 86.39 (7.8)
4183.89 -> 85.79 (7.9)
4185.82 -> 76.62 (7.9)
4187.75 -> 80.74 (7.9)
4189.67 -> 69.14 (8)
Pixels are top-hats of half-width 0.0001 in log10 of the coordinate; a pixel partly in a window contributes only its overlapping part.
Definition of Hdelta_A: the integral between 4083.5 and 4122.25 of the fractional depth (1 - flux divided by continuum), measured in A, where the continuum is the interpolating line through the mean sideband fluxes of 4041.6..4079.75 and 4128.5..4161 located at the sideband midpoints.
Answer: 6.09 A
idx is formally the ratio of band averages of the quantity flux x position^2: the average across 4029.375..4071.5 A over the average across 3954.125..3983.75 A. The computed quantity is 1.40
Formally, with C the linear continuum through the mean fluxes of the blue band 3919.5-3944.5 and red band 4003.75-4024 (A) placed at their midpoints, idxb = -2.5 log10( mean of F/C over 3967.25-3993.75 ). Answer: 0.19 mag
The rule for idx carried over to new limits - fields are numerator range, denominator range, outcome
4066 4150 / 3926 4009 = 1.07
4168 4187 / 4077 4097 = 1.11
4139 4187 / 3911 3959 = 1.13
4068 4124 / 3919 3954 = 1.00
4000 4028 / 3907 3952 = 1.17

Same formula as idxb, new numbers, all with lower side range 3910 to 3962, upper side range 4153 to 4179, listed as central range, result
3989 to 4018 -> -0.094 mag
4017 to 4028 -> -0.134 mag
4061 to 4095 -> 0.019 mag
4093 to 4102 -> 0.256 mag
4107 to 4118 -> 0.180 mag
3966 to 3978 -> 0.362 mag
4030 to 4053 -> -0.121 mag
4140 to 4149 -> 0.069 mag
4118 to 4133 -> 0.000 mag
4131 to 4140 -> -0.039 mag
